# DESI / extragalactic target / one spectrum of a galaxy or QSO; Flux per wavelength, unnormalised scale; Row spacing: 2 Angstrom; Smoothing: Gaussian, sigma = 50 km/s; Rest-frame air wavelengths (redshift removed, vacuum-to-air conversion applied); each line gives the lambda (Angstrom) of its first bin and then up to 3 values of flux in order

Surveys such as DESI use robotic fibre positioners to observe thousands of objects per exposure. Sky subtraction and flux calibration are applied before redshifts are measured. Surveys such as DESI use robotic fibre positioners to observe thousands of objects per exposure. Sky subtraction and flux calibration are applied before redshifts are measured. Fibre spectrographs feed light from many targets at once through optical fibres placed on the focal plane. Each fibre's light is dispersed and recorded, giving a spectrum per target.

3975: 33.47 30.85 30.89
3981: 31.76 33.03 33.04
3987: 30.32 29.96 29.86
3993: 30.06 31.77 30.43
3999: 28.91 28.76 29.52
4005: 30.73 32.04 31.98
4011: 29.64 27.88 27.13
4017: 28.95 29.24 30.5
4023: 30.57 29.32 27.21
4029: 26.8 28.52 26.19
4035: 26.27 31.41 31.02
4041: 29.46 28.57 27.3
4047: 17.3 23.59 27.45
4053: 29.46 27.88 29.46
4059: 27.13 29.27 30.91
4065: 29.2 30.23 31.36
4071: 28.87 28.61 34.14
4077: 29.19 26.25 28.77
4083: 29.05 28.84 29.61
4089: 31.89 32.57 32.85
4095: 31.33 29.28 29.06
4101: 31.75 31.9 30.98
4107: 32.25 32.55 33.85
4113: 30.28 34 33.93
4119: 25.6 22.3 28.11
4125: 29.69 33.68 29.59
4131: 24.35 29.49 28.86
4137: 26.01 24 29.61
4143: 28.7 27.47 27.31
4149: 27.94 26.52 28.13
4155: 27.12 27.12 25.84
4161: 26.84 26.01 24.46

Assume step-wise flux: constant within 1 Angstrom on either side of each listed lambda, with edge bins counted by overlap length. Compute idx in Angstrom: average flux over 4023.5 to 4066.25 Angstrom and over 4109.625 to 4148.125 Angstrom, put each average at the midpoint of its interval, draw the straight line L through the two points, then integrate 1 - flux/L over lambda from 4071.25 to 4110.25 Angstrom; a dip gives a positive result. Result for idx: -3.0 Angstrom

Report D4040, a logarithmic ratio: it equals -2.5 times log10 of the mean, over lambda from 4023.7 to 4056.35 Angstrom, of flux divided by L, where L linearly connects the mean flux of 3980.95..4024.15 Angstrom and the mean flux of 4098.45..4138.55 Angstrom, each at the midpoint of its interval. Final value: 0.102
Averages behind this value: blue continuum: 30.2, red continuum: 29.8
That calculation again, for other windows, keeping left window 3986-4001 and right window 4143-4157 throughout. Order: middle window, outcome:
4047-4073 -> 0.03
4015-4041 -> 0.03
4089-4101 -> -0.10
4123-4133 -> -0.05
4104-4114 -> -0.14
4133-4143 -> 0.01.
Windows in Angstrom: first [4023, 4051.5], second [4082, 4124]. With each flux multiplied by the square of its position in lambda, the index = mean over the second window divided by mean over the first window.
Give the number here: 1.16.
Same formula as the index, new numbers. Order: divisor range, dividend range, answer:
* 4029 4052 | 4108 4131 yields 1.16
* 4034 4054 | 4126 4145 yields 1.09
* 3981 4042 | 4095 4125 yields 1.07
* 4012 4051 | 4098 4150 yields 1.11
